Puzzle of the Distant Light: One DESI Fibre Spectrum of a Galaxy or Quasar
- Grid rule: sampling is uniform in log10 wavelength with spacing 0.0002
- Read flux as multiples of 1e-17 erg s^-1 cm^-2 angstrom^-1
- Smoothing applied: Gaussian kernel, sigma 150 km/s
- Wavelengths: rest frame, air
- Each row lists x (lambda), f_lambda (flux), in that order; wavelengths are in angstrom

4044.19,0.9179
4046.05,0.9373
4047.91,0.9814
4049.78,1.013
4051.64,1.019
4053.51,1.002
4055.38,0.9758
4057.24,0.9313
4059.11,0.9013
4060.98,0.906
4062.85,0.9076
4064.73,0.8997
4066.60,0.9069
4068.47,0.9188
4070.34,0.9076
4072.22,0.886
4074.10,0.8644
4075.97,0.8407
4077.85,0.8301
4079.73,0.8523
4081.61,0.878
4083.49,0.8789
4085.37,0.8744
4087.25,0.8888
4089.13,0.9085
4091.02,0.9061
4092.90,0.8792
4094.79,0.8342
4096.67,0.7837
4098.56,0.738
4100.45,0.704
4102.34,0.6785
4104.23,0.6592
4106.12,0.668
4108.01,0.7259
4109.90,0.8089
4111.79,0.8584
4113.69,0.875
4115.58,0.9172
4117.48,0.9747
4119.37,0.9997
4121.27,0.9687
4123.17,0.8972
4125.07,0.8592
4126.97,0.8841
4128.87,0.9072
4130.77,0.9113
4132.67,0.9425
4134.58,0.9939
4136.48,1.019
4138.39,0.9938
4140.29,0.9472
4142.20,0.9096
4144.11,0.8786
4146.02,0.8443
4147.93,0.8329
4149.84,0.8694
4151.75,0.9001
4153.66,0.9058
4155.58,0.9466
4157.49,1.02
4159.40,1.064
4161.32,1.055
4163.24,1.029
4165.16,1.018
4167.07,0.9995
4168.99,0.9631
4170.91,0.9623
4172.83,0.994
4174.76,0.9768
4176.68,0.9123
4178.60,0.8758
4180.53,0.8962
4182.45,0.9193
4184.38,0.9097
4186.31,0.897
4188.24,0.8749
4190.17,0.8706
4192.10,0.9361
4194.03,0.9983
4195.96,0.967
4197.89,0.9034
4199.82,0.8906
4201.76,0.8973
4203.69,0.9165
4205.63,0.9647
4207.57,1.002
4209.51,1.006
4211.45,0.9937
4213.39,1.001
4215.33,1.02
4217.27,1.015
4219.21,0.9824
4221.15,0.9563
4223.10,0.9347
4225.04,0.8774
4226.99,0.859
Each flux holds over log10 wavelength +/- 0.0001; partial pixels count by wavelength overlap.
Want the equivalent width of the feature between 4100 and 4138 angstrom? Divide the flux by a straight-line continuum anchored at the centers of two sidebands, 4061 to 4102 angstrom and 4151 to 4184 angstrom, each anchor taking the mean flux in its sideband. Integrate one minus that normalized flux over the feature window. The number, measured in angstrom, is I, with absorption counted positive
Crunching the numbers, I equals 1.7 angstrom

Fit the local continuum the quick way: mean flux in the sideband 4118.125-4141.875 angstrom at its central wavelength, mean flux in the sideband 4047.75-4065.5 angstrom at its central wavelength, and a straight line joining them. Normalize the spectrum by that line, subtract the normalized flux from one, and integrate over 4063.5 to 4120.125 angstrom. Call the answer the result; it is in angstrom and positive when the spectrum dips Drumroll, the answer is 6.19 angstrom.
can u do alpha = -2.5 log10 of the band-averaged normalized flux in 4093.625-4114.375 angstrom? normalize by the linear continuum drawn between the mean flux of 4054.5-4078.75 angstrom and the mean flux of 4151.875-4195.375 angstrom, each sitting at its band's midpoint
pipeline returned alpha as 0.21 mag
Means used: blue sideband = 0.898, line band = 0.757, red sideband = 0.955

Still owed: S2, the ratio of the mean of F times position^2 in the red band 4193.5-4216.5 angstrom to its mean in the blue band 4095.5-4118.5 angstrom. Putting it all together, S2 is 1.29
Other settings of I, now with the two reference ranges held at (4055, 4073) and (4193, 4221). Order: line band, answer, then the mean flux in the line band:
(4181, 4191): 0.7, 0.894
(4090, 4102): 1.6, 0.801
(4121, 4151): 0.8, 0.915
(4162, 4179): -0.4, 0.975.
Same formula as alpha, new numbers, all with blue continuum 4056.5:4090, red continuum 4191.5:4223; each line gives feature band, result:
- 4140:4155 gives 0.06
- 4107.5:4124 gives 0.02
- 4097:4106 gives 0.28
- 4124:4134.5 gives 0.01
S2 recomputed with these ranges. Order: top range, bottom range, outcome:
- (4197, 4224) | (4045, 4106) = 1.18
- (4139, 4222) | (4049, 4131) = 1.13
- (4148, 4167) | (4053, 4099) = 1.15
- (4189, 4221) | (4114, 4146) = 1.07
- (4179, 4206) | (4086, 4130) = 1.13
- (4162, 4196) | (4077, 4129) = 1.16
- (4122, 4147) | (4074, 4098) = 1.10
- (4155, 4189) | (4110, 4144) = 1.06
